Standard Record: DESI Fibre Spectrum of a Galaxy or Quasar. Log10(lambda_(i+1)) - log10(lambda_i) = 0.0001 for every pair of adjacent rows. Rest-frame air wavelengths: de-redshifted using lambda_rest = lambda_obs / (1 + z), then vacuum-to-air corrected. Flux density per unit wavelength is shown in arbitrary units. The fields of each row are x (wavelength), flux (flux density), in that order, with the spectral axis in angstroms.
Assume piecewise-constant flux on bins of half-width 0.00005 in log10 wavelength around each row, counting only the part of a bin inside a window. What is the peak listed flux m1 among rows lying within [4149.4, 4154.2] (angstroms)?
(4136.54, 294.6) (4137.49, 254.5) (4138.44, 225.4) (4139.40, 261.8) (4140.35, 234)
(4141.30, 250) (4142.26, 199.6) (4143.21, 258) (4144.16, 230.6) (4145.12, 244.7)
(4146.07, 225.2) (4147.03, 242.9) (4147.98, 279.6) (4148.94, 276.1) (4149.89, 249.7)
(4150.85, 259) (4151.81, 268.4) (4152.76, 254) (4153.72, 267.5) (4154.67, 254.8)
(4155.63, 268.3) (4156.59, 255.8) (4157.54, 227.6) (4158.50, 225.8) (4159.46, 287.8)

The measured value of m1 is 268.4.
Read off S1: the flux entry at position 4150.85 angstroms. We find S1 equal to 259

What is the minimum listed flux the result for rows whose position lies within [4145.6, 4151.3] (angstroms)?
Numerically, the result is 225.2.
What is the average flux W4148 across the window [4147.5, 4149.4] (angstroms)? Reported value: 278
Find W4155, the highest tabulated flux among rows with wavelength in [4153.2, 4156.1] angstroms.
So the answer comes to 268.3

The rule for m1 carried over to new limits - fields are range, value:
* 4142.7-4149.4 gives 279.6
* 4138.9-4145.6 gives 261.8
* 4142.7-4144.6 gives 258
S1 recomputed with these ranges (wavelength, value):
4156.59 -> 255.8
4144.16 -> 230.6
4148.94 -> 276.1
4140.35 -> 234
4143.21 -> 258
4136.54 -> 294.6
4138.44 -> 225.4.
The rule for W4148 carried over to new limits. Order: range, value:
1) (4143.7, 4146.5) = 234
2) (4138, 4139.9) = 243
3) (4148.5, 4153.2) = 262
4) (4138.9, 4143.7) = 241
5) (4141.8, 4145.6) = 234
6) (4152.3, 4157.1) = 260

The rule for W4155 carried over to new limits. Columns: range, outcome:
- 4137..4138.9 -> 254.5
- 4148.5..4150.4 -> 276.1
